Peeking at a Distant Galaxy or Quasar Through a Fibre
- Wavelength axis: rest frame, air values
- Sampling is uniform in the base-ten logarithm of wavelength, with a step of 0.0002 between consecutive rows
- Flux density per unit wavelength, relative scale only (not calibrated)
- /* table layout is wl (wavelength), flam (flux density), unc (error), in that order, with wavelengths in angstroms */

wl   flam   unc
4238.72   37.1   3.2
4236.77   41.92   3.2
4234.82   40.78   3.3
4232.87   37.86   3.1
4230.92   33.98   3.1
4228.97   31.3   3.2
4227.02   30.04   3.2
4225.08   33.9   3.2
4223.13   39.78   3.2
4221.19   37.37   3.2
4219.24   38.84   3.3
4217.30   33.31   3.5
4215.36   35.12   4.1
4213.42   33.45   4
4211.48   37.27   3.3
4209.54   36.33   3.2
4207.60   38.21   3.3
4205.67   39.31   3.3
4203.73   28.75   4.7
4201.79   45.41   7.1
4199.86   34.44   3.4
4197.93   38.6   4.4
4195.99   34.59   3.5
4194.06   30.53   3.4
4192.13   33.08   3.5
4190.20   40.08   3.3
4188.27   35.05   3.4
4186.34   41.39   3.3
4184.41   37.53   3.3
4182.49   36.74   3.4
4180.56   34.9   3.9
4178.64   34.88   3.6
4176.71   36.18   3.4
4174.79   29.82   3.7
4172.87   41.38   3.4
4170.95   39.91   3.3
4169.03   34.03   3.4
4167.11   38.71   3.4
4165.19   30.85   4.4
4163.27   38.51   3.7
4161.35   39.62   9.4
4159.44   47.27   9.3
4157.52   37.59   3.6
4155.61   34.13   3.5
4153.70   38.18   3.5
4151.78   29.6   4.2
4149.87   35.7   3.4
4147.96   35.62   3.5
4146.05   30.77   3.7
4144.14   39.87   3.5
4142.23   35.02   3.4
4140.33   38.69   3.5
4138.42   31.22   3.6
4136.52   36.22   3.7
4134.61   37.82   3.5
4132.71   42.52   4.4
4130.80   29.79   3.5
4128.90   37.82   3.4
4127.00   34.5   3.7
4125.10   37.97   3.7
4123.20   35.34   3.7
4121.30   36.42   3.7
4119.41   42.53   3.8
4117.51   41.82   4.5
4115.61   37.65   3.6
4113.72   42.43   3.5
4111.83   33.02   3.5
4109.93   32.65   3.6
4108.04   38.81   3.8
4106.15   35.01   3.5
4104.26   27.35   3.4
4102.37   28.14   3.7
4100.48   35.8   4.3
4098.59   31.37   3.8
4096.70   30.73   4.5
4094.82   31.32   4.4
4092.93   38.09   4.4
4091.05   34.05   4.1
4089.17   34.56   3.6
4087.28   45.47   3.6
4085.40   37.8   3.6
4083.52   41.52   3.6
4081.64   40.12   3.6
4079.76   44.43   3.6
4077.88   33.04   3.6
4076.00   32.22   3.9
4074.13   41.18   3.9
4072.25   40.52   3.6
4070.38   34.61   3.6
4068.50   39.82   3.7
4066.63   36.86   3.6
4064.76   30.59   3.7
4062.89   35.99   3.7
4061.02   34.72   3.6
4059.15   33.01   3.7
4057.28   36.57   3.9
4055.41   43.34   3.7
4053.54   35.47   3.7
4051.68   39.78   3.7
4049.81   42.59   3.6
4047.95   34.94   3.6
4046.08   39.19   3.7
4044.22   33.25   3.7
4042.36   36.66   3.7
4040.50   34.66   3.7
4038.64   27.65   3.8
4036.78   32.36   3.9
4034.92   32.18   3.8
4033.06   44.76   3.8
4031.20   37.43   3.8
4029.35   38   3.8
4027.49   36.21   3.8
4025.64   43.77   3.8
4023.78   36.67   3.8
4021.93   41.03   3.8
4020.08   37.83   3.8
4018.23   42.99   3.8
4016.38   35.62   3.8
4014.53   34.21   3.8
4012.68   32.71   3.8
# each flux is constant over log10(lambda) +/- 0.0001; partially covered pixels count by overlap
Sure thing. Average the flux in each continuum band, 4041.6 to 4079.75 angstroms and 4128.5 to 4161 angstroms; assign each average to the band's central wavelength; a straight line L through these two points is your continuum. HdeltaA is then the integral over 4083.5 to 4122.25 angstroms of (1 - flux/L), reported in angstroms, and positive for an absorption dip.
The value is 0.79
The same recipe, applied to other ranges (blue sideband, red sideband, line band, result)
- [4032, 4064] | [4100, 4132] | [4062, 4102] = -0.6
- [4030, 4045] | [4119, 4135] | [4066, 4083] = -1.1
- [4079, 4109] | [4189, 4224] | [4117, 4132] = -0.4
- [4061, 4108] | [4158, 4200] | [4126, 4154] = 0.7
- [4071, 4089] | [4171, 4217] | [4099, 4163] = 2.8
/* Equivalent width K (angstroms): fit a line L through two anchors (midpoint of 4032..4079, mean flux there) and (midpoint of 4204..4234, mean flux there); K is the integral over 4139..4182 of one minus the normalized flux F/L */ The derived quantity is -0.6 angstroms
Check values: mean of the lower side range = 36.3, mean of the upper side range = 35.6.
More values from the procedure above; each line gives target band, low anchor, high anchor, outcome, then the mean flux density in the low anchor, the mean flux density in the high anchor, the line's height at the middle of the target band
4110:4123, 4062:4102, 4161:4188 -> -0.6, 36.5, 36.6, 36.6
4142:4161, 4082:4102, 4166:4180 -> -0.2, 36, 36.3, 36.2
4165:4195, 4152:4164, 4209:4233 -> 1.1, 38.6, 35.2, 37.4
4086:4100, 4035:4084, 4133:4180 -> 0.5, 36.6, 36.4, 36.5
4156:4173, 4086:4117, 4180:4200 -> -1.2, 34.9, 36.2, 35.8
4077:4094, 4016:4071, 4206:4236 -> -0.9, 37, 36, 36.7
